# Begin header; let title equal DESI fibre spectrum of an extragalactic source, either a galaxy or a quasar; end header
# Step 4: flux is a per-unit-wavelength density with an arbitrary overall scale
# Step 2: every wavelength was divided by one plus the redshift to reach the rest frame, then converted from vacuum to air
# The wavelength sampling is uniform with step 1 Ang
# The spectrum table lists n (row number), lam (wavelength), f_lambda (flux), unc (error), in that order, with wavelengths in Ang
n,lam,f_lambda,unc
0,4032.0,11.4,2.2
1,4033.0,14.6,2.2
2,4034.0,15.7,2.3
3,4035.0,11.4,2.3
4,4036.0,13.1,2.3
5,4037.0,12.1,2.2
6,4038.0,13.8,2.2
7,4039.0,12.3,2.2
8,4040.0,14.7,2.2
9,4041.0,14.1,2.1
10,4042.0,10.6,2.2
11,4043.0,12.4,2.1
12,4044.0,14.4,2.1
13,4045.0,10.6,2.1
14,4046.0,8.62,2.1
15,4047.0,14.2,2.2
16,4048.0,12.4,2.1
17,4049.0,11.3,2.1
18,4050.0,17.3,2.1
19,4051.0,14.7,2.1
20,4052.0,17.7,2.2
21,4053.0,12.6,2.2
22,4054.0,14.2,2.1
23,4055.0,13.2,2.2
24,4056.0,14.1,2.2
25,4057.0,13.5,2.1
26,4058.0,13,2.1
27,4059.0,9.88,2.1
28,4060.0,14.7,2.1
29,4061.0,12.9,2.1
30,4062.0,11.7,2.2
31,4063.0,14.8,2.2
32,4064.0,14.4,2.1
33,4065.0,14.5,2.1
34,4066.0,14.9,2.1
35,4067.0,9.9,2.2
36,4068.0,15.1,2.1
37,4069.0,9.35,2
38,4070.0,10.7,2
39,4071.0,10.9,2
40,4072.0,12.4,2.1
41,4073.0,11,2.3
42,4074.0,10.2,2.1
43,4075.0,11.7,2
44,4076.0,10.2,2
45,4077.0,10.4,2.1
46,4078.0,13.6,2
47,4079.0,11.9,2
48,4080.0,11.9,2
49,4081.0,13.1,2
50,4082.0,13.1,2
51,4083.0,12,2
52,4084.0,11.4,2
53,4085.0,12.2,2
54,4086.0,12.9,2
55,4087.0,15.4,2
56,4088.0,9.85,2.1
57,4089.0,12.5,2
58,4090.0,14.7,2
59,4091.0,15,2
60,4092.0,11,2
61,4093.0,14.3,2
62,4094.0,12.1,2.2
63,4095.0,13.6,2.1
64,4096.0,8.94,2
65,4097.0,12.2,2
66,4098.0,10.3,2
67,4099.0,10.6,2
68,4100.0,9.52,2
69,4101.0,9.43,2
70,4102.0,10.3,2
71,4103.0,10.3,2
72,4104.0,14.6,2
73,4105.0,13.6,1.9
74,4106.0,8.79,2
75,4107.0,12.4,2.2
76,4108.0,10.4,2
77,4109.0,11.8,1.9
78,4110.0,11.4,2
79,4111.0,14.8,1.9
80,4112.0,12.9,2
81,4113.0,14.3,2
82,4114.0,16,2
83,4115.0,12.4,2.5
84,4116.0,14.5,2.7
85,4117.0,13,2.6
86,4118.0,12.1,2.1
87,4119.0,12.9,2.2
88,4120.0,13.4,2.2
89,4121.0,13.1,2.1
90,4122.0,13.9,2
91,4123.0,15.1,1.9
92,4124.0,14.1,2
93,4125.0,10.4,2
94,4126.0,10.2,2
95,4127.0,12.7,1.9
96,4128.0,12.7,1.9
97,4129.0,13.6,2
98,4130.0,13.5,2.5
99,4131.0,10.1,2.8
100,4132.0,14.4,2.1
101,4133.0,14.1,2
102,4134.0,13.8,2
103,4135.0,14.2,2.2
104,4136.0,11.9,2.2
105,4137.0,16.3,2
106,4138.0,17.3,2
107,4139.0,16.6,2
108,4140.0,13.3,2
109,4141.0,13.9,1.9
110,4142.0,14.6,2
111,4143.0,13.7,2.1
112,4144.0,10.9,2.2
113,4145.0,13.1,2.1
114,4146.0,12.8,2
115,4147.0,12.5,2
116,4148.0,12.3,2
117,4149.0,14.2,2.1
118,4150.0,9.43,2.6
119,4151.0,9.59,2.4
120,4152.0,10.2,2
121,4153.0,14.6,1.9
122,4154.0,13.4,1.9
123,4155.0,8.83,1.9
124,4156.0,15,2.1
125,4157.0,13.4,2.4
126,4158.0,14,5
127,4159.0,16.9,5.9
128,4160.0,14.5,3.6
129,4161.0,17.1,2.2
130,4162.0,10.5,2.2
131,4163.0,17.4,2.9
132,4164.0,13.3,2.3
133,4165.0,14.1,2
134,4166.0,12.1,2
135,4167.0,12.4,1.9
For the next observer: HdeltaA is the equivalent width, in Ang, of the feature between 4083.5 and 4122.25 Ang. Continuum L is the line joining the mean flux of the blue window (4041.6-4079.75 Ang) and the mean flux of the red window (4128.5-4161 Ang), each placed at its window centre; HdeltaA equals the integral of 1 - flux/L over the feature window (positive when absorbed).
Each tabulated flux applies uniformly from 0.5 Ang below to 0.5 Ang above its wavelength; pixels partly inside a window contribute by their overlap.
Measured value 1.9 Ang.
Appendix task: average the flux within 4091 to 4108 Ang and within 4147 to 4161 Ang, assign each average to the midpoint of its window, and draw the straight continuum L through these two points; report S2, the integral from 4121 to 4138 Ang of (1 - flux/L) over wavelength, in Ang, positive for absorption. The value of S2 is -1.4 Ang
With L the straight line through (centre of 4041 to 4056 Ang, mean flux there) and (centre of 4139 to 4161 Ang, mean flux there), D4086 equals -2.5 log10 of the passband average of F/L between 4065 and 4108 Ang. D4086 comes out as 0.11 mag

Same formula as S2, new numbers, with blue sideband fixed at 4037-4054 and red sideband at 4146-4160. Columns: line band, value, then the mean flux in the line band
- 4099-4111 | 1.6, 11.3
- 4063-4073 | 0.5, 12.5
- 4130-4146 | -1.3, 13.8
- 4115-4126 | -0.2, 13.1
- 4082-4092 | 0.2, 12.8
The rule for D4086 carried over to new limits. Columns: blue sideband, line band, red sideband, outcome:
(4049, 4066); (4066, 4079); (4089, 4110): 0.147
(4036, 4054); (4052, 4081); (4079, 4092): 0.037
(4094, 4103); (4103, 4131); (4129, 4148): -0.067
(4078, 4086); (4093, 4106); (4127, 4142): 0.142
